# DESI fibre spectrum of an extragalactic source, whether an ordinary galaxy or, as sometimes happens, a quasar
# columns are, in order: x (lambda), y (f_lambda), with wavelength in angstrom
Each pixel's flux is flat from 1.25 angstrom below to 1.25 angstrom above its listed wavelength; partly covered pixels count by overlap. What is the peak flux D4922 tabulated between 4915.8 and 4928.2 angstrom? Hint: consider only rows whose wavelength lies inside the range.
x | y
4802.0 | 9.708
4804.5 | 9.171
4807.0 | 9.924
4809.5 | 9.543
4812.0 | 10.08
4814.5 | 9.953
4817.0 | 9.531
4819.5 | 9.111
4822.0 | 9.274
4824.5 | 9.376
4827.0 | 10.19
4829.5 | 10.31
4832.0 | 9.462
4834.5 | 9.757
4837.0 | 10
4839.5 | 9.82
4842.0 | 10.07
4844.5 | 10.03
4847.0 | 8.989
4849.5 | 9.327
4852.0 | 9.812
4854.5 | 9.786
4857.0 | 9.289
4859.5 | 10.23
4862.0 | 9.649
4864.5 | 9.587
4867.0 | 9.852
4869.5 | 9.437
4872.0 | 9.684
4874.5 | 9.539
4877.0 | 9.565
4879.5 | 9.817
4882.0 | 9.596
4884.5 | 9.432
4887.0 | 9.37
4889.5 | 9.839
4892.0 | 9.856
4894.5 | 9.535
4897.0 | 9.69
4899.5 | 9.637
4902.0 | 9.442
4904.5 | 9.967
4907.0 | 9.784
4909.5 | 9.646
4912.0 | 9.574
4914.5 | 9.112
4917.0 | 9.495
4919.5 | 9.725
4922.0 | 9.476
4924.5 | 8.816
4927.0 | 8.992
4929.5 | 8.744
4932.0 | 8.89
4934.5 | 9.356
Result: 9.725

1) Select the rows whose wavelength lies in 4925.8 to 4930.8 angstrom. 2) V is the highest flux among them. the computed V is 8.992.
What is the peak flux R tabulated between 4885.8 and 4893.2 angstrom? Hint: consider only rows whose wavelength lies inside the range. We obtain 9.856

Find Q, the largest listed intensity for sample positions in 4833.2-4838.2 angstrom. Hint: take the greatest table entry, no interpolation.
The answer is 10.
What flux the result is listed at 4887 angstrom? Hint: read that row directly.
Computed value 9.37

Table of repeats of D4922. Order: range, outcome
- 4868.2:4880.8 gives 9.817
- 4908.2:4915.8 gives 9.646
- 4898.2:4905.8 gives 9.967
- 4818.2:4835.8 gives 10.31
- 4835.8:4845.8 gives 10.07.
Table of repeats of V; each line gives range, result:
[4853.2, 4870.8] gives 10.23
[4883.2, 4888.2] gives 9.432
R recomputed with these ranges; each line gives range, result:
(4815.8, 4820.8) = 9.531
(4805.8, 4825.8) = 10.08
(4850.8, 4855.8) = 9.812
